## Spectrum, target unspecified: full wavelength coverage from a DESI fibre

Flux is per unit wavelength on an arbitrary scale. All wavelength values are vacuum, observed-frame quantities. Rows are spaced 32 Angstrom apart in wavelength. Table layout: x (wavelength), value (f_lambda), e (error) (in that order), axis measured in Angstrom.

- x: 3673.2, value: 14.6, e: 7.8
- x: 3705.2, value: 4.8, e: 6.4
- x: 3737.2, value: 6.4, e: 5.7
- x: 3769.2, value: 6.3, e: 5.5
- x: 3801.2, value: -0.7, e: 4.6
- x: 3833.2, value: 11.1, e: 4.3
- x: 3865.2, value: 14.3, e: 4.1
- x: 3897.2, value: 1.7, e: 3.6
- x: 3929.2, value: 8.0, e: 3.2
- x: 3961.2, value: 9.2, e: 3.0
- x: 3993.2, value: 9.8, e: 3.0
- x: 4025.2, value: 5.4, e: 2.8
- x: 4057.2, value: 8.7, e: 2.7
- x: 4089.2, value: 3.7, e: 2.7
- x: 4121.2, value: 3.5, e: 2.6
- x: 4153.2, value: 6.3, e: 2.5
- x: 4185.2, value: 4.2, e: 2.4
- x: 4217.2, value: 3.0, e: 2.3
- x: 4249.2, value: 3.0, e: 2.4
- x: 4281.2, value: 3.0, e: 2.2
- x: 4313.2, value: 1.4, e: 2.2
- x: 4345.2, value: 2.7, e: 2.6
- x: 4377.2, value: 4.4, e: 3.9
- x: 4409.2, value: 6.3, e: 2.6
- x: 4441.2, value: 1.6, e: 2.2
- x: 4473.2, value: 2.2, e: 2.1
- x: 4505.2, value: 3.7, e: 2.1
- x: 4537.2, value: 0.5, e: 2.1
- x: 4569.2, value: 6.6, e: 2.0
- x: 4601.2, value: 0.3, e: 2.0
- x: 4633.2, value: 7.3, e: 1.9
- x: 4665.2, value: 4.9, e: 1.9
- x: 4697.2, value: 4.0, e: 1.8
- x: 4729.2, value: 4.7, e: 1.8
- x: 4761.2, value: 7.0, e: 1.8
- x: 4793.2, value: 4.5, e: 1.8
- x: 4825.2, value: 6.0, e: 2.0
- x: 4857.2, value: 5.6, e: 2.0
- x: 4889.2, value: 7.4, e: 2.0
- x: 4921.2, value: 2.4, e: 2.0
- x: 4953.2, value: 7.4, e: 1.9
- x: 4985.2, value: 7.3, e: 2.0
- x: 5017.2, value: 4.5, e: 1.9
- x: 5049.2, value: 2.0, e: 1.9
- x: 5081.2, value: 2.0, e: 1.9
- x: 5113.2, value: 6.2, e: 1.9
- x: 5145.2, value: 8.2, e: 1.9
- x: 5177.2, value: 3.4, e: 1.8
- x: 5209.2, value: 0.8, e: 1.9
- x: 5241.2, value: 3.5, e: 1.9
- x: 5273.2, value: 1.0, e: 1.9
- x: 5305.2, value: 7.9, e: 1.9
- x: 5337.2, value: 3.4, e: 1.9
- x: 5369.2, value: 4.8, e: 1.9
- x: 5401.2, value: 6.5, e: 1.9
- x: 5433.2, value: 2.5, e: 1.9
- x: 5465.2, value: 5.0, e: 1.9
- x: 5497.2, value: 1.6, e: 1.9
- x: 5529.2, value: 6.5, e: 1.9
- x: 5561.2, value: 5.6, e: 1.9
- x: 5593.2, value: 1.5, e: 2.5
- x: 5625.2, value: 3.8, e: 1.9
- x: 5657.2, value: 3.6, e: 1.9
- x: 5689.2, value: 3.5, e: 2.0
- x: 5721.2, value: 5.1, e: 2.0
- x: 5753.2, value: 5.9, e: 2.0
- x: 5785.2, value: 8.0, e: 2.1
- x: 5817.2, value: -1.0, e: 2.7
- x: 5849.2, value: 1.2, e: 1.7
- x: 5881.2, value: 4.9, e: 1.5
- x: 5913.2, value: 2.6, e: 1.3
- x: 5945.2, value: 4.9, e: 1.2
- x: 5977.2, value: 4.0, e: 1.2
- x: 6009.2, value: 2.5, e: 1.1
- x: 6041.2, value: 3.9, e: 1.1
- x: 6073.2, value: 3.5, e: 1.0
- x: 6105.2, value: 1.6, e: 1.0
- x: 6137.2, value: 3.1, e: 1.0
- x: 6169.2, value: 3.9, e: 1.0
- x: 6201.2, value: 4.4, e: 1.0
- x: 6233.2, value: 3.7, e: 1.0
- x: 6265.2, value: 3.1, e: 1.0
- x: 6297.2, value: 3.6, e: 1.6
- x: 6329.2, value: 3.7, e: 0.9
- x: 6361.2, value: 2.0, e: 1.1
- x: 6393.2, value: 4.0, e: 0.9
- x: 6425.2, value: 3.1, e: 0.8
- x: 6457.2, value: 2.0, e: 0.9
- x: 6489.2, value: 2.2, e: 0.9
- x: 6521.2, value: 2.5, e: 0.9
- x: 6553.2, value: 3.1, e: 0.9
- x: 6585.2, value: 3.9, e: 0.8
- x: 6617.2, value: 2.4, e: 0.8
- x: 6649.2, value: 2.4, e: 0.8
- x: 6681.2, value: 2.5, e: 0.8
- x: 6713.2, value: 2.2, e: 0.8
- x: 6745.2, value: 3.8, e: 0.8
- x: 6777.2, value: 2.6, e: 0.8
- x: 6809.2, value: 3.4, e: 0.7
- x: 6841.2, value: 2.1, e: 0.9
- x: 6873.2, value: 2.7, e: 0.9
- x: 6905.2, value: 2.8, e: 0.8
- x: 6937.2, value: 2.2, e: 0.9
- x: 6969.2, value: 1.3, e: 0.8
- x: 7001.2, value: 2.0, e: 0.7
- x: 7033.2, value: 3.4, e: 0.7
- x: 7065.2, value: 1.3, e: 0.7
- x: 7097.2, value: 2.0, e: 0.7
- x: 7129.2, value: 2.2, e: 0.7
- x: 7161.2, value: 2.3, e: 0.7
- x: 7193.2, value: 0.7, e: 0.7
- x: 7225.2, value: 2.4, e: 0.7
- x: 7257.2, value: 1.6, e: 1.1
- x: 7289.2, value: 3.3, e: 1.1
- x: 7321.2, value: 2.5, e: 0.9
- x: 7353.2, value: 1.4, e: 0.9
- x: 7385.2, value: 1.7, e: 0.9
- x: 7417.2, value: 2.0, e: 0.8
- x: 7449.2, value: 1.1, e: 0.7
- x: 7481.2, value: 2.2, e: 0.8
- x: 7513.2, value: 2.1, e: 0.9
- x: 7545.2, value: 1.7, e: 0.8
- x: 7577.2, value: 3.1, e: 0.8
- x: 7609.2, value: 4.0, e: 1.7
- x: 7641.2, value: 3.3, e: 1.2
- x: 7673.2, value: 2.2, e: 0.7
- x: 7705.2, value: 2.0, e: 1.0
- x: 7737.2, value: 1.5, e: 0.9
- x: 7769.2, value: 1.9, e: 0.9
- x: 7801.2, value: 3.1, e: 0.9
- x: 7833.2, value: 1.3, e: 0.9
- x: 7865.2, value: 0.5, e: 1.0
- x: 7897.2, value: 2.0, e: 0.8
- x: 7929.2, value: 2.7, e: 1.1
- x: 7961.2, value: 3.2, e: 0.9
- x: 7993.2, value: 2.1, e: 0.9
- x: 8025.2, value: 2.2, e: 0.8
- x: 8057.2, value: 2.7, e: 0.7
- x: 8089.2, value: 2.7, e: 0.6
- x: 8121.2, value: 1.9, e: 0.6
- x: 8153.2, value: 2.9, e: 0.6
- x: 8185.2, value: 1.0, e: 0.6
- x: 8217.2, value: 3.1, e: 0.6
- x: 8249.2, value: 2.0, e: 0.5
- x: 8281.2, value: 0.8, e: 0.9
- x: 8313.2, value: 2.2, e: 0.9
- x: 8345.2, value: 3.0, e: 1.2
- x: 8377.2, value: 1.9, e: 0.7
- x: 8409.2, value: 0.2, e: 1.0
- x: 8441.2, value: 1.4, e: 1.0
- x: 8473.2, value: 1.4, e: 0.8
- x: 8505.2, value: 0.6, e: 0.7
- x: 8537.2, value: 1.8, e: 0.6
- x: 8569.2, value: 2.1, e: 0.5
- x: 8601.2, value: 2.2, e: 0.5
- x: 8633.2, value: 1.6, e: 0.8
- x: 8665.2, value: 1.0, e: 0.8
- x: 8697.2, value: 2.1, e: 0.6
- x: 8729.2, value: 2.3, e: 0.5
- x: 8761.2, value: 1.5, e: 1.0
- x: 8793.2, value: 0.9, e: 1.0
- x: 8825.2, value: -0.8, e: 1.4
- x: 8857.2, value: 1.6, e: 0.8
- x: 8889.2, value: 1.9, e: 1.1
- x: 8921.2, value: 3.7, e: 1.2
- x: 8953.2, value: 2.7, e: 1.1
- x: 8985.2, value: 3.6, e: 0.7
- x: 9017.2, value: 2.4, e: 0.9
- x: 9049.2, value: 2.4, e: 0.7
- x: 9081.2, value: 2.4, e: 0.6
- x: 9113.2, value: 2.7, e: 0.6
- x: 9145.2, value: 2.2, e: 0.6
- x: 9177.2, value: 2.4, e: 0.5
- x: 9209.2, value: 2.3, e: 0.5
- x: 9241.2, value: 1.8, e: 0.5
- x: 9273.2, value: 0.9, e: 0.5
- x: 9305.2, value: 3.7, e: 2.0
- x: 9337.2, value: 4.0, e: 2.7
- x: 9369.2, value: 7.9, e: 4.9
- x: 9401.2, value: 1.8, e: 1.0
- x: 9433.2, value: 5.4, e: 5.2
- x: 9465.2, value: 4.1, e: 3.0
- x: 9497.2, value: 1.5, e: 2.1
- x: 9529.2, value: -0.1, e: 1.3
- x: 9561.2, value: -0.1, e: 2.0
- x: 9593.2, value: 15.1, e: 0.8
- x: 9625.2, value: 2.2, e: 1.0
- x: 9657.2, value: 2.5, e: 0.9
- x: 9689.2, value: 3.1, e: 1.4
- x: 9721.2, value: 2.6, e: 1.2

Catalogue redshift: 1.574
